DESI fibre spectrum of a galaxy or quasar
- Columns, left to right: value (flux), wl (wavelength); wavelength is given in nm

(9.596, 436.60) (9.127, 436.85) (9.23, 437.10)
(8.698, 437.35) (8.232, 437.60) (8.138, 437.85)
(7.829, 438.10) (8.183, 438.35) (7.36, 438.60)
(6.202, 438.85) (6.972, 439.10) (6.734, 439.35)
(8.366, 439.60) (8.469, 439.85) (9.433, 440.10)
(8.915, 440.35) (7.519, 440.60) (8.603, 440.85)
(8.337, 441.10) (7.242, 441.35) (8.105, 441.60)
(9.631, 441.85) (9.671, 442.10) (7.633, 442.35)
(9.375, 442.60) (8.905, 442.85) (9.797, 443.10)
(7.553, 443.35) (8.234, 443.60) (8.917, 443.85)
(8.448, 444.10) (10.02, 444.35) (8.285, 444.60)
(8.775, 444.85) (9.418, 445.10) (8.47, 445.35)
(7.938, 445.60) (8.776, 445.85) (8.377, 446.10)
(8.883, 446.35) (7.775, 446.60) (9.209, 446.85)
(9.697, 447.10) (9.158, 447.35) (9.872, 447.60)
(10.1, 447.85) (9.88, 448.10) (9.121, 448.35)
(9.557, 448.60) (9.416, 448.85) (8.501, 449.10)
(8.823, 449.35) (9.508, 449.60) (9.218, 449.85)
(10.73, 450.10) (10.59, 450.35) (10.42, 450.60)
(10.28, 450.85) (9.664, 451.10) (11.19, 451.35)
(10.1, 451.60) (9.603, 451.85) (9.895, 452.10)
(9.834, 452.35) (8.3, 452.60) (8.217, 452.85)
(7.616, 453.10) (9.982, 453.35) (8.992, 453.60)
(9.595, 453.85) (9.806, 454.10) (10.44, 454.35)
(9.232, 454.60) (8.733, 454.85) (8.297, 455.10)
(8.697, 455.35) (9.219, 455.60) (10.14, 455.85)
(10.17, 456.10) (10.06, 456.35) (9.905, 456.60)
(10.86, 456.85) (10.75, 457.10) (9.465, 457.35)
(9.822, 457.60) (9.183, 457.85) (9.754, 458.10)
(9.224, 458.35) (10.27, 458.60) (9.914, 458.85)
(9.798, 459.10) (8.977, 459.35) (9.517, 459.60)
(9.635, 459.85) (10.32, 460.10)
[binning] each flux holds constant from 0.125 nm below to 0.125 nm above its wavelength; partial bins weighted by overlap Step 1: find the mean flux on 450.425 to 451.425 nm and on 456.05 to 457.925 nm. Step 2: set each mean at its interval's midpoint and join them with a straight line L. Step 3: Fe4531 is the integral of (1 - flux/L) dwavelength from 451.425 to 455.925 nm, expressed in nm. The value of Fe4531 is 0.42 nm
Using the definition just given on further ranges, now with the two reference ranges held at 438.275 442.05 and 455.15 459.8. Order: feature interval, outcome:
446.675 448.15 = -0.140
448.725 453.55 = -0.241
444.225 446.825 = -0.040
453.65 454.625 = -0.037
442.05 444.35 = -0.119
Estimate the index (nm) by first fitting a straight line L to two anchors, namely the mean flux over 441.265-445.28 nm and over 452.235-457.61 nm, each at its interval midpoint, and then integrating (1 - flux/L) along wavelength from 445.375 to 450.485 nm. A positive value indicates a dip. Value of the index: -0.11 nm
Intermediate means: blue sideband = 8.76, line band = 9.24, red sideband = 9.45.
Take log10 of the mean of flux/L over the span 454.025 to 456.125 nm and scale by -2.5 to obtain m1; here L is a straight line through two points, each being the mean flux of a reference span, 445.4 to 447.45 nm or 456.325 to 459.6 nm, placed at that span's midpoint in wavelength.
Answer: 0.02 mag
